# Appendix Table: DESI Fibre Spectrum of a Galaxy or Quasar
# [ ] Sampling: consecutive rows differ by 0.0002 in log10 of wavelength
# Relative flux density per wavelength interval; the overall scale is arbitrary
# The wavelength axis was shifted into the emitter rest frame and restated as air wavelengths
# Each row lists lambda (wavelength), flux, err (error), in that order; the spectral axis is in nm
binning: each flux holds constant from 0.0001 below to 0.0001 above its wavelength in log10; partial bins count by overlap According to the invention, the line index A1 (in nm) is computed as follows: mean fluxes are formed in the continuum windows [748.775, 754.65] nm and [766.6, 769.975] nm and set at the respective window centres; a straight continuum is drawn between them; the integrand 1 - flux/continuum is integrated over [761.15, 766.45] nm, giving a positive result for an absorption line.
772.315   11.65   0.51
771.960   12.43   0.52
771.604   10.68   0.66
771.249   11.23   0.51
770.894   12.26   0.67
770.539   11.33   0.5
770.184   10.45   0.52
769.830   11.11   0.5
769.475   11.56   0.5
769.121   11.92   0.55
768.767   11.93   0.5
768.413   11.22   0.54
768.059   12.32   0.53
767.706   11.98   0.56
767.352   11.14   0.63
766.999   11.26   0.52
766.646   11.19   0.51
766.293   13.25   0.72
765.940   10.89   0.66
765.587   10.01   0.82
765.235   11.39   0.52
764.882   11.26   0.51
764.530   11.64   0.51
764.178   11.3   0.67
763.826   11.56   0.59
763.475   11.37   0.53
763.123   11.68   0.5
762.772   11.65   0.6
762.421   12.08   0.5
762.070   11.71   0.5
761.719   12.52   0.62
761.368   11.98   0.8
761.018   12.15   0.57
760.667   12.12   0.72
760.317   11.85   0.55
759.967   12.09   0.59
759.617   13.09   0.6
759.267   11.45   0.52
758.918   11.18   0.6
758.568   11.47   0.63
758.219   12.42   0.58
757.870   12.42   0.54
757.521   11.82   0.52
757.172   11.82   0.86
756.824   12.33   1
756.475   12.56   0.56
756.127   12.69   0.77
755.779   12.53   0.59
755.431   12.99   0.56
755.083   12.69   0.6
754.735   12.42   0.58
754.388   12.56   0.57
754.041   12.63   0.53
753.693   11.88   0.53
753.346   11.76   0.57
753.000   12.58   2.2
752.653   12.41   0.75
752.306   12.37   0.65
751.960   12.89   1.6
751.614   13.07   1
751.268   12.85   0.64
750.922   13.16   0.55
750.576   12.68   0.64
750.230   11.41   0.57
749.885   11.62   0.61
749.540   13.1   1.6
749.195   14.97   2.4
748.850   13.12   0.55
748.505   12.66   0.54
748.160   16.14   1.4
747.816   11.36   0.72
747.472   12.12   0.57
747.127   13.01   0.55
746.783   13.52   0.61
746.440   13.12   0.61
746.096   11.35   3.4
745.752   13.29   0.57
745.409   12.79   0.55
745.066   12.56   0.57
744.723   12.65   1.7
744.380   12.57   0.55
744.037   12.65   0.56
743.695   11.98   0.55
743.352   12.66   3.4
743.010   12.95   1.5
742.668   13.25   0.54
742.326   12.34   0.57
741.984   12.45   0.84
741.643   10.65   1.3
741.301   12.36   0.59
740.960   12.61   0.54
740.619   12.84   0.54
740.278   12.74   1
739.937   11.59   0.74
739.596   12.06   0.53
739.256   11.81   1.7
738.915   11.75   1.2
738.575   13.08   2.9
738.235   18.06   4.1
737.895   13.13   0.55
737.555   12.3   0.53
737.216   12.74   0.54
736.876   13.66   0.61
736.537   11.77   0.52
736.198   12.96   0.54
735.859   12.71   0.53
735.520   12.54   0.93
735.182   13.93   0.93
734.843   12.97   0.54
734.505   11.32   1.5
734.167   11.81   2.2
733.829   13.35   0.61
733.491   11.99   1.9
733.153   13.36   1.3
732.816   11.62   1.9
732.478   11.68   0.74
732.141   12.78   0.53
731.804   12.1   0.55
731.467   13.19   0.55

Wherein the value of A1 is 0.113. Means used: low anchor 12.6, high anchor 11.6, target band 11.6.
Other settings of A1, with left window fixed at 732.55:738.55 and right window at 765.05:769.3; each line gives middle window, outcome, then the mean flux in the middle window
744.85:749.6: -0.25 nm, 13.1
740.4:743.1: 0.05 nm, 12.4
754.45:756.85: -0.11 nm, 12.6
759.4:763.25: -0.09 nm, 12.1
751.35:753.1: -0.07 nm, 12.7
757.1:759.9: -0.01 nm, 12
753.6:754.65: -0.02 nm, 12.4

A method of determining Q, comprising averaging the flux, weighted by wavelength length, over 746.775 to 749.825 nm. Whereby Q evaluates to 13.3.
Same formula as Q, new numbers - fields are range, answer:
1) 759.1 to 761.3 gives 12.1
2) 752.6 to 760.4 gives 12.2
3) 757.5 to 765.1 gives 11.9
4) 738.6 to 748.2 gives 12.5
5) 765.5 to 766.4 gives 11.4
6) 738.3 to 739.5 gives 12.7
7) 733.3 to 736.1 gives 12.6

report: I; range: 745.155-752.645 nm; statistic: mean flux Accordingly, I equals 12.9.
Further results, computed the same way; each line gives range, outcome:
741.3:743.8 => 12.3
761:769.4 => 11.6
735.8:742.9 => 12.7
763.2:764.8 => 11.5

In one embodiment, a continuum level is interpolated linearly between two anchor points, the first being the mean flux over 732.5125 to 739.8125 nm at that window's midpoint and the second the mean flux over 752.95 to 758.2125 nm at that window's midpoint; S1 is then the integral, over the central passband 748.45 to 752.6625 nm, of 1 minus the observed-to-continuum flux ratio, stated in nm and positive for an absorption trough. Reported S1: -0.112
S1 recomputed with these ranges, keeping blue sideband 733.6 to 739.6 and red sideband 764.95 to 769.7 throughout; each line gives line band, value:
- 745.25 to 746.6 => -0.016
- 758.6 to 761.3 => -0.023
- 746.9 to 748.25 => -0.063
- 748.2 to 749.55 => -0.155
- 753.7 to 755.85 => -0.088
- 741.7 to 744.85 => 0.016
